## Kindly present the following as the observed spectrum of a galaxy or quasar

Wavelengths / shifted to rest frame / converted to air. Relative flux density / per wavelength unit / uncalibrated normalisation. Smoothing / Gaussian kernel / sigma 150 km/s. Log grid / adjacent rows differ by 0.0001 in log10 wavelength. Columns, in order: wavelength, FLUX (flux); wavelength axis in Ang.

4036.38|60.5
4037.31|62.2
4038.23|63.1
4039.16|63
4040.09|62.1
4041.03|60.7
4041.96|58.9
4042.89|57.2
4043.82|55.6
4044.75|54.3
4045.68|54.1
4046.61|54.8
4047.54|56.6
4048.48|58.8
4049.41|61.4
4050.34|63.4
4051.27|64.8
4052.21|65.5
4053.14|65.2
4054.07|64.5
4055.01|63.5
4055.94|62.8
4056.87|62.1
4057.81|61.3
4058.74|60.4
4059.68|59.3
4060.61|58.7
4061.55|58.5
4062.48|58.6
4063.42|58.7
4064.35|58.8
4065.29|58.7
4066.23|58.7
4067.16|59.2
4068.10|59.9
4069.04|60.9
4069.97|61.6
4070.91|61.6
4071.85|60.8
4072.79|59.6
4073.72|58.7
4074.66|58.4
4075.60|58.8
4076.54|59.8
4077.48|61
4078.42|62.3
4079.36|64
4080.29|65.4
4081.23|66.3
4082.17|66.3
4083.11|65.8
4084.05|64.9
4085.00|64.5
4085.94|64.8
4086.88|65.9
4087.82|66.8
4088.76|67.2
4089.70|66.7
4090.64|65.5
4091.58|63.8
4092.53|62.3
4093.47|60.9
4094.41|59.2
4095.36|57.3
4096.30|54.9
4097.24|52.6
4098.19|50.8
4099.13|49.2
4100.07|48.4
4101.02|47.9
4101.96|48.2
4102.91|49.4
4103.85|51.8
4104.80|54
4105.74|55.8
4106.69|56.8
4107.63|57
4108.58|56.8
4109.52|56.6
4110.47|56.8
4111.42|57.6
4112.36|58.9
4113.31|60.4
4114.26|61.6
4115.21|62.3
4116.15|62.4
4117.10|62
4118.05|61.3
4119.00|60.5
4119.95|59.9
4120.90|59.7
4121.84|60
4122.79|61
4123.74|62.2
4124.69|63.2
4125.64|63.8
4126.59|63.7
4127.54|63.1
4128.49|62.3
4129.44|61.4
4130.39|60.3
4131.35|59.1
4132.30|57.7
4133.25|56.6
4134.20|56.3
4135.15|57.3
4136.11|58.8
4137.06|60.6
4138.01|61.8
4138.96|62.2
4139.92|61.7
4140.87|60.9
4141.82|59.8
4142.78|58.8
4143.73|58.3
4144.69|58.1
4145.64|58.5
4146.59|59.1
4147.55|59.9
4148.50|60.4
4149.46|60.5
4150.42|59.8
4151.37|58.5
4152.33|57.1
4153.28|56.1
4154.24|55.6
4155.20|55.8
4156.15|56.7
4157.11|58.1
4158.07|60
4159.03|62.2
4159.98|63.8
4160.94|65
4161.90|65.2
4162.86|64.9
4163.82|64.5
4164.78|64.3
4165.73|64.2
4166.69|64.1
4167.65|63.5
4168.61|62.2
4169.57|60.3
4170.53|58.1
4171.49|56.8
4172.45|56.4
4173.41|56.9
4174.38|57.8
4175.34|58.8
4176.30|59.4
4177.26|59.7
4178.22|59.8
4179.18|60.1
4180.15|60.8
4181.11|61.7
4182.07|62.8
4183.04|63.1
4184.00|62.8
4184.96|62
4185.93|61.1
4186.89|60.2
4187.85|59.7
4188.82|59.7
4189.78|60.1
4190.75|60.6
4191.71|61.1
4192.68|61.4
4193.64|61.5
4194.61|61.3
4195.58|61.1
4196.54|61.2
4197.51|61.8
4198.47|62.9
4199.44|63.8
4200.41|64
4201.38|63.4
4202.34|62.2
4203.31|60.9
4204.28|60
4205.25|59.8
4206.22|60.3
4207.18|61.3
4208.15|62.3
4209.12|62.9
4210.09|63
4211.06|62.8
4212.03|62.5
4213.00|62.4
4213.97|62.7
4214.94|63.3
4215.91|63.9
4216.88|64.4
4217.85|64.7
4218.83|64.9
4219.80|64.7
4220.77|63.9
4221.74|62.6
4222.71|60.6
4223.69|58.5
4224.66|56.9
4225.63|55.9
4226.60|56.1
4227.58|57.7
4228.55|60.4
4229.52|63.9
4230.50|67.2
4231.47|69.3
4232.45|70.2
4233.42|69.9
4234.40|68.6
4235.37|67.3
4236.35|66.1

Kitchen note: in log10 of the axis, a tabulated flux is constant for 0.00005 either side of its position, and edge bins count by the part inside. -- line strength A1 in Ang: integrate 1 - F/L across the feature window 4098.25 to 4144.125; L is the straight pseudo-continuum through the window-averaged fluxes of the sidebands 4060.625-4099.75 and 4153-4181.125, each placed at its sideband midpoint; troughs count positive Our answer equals 1.72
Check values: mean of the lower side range 60.9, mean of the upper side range 60.4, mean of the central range 58.4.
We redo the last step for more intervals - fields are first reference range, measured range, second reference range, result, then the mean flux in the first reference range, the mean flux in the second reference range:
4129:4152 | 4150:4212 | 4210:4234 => 0.2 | 59.4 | 62.9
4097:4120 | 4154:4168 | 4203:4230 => -0.8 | 55.9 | 61.6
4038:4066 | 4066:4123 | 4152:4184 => 0.7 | 60.1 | 60.5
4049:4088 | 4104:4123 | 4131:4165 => 0.6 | 61.9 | 59.8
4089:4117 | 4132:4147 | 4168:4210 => -0.2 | 56.9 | 60.8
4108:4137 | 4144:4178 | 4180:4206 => 0.5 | 60.1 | 61.5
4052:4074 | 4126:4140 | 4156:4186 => 0.2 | 60.7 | 61.2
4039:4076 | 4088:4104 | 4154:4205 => 1.0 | 60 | 61.1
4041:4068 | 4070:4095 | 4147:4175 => -1.3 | 59.8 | 60.3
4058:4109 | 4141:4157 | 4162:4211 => 0.6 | 59.3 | 61.3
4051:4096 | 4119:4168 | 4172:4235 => 1.1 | 62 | 61.8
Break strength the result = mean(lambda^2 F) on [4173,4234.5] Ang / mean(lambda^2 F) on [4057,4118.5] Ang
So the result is 1.1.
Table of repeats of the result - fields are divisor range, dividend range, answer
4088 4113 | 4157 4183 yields 1.12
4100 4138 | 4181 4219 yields 1.10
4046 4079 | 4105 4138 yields 1.02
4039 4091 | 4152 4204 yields 1.05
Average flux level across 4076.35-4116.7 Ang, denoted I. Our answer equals 59.3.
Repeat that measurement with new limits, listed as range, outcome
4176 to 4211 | 61.4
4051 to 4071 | 61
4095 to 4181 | 59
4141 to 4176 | 60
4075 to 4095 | 63.8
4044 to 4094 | 61.6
